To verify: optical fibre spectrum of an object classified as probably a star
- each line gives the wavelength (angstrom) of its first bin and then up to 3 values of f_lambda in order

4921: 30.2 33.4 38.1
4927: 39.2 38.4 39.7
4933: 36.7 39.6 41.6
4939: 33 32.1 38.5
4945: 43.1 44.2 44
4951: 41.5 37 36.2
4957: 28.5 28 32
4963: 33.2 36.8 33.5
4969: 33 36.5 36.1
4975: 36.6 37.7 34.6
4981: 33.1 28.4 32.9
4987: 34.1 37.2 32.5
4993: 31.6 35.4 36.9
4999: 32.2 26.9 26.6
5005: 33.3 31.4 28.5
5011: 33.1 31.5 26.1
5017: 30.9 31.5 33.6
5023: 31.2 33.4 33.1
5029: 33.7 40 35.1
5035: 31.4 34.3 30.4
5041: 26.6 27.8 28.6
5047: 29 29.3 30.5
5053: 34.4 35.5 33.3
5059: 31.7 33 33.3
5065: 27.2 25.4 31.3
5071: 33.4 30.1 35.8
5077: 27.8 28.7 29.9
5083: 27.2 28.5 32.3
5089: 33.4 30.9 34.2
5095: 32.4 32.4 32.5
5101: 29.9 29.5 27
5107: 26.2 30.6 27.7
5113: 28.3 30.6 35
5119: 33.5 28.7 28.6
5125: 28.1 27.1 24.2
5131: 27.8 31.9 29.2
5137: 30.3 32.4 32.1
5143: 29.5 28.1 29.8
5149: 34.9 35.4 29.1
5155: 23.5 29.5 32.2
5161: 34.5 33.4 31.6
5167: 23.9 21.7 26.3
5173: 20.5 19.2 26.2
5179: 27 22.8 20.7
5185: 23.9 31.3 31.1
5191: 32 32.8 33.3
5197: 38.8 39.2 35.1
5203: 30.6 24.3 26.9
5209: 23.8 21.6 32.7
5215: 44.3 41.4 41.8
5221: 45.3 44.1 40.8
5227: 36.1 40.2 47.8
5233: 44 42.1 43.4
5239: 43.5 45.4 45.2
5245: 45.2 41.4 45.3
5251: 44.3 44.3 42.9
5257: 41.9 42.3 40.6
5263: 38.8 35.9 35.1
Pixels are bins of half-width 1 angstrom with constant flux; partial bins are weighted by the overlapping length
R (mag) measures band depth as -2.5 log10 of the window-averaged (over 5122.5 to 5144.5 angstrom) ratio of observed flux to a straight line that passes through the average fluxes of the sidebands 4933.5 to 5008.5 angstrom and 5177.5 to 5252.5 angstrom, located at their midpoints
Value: 0.23 mag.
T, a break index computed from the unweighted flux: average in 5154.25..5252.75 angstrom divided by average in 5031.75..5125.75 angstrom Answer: 1.11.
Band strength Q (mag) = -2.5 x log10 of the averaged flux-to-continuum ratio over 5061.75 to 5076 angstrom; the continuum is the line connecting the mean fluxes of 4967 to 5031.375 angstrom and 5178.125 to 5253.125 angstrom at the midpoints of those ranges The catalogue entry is 0.104 mag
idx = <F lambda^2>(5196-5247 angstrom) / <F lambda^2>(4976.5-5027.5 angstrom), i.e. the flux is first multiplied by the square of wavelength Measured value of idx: 1.31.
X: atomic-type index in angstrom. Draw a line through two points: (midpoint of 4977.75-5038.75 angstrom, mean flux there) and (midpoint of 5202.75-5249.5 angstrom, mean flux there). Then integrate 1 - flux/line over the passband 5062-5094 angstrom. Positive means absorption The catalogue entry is 3.72 angstrom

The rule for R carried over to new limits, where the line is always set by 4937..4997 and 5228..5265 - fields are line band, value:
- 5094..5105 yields 0.25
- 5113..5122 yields 0.24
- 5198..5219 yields 0.28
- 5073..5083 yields 0.26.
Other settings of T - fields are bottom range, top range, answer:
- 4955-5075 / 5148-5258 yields 1.07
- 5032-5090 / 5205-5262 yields 1.31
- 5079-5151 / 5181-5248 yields 1.21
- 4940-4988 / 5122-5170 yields 0.83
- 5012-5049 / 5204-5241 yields 1.21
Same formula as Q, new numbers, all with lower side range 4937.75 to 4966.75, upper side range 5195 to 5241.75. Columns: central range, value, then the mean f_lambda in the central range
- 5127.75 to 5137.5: 0.29 mag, 28.6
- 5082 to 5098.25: 0.18 mag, 31.4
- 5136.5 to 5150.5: 0.20 mag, 31.2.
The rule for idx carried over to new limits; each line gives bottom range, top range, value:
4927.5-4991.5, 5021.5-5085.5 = 0.90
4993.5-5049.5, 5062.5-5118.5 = 0.99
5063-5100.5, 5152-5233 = 1.08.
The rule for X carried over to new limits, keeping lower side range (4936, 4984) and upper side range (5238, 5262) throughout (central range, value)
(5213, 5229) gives 0.5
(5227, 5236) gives 0.1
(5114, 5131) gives 4.6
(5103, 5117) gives 3.8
